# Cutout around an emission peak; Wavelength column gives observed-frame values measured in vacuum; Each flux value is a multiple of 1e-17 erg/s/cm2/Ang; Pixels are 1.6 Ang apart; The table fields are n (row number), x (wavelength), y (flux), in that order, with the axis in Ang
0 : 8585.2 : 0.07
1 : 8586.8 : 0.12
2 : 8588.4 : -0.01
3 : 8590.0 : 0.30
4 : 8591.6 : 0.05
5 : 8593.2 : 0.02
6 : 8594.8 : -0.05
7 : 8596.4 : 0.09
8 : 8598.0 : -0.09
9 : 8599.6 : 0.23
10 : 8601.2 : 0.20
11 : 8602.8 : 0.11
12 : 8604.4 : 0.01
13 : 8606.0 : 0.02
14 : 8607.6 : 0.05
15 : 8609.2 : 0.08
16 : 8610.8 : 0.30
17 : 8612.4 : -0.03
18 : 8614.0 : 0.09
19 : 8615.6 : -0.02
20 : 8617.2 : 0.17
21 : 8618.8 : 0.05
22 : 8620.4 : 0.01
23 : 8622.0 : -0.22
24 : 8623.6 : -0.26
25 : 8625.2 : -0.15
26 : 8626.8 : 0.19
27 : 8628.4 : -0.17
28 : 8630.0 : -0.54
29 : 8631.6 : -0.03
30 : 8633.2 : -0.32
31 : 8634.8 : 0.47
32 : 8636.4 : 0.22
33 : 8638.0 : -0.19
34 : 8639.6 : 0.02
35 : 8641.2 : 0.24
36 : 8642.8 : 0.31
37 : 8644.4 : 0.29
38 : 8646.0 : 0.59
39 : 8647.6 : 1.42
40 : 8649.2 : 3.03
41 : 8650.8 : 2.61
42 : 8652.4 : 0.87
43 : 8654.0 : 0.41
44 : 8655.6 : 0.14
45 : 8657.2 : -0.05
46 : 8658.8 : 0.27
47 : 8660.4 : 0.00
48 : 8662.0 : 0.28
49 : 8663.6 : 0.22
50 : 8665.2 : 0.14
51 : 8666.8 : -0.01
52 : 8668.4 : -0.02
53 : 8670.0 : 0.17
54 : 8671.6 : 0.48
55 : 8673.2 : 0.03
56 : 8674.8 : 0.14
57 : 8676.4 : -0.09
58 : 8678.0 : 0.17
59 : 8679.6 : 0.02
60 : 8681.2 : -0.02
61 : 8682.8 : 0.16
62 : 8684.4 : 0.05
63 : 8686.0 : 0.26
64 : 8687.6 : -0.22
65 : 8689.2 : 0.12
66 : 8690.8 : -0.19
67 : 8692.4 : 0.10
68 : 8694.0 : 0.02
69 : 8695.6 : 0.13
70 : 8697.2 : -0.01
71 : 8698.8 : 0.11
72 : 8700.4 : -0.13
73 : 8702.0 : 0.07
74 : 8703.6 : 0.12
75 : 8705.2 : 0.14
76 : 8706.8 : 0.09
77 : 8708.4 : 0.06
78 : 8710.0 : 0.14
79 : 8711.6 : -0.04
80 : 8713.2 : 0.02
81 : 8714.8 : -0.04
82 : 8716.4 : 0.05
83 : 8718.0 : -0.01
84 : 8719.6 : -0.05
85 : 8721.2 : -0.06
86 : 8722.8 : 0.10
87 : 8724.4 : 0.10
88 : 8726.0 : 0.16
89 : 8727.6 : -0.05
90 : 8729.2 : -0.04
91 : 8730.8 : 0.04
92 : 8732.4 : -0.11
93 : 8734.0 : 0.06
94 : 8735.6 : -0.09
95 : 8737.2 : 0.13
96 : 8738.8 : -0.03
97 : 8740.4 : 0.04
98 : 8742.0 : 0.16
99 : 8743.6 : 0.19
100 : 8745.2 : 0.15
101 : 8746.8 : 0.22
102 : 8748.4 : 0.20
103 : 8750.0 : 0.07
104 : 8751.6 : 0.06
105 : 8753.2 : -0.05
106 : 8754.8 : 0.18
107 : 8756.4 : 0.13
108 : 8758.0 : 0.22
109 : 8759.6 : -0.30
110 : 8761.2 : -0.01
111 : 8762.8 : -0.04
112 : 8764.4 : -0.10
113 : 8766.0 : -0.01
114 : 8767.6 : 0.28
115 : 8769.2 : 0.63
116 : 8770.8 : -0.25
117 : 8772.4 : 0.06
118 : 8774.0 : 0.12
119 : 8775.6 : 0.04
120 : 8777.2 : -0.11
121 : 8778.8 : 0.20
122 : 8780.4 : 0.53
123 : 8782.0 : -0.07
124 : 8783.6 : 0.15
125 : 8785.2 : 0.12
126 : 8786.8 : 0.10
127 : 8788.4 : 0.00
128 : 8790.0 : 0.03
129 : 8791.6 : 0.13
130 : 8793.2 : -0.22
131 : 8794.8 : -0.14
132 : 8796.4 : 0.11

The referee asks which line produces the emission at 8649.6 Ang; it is Hbeta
